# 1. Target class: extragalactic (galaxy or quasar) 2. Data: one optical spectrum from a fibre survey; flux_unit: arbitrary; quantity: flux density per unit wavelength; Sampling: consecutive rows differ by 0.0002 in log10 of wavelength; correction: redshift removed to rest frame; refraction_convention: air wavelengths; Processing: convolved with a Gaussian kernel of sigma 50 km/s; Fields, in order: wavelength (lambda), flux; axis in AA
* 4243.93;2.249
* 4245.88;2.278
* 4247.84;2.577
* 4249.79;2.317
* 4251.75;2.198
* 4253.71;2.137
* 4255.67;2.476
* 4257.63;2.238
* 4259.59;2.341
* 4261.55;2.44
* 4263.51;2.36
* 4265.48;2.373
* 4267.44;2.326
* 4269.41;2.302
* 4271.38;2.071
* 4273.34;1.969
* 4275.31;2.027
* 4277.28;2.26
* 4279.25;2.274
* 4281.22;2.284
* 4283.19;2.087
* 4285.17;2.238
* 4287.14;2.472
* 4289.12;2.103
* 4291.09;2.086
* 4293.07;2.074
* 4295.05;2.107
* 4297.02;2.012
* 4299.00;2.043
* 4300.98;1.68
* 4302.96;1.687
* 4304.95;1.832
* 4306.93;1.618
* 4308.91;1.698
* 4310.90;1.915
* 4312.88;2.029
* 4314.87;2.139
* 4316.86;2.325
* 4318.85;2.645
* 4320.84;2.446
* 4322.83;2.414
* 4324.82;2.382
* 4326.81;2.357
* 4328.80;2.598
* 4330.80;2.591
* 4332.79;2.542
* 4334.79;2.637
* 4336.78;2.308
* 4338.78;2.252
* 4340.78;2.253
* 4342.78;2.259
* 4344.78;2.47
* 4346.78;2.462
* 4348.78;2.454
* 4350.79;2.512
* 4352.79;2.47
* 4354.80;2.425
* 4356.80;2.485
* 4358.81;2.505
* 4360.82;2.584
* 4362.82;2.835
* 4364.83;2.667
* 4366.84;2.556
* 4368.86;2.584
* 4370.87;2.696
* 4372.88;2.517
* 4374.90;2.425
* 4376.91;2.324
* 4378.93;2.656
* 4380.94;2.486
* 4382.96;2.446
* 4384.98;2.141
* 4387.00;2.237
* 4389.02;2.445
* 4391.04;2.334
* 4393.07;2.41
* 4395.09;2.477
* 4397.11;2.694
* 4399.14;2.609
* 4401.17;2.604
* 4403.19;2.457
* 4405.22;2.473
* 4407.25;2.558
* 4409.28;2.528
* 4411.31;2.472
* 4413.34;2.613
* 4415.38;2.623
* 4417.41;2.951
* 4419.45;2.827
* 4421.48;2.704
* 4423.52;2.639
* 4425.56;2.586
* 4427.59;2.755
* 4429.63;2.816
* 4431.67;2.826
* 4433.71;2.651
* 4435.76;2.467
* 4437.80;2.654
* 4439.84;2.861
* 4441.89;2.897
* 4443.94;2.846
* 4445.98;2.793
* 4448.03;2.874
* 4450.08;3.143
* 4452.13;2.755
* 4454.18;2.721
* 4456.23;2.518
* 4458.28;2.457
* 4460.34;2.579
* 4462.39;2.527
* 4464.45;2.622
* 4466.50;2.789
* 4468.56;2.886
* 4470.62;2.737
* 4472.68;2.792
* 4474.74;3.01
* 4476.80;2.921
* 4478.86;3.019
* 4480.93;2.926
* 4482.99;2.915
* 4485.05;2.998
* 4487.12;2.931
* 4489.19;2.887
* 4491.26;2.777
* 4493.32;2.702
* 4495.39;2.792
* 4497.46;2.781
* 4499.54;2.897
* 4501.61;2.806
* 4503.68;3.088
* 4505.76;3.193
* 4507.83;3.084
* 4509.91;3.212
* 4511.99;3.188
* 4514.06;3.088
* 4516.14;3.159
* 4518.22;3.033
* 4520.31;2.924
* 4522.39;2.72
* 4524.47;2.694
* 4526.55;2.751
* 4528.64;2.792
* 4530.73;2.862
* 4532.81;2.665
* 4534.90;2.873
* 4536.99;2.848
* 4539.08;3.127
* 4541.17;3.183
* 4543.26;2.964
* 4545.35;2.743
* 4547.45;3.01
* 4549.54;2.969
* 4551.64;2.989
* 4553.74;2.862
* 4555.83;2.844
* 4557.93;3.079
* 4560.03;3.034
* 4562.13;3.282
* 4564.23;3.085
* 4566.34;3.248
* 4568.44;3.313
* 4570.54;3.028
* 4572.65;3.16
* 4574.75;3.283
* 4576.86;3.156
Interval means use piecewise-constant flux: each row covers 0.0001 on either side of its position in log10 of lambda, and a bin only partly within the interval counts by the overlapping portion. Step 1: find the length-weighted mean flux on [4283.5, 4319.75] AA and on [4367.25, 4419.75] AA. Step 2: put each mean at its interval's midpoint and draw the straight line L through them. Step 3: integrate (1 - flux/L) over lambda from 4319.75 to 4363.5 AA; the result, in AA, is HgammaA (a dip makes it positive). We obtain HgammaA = -4.2 AA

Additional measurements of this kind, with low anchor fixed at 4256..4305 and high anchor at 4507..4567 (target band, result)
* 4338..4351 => -0.1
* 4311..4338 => -1.2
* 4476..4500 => -0.5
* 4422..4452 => -1.3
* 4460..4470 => 0.2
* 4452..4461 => 0.4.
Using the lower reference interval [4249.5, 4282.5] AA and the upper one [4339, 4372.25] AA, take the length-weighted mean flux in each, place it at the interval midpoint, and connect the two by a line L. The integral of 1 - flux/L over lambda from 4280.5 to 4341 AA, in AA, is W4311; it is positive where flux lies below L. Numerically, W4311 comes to 5.0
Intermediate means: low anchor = 2.26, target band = 2.19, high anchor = 2.51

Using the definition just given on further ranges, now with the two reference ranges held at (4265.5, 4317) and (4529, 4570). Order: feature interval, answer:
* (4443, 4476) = -1.0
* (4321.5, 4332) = -1.3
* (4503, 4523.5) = -1.4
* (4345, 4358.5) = -1.1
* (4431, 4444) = -0.7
